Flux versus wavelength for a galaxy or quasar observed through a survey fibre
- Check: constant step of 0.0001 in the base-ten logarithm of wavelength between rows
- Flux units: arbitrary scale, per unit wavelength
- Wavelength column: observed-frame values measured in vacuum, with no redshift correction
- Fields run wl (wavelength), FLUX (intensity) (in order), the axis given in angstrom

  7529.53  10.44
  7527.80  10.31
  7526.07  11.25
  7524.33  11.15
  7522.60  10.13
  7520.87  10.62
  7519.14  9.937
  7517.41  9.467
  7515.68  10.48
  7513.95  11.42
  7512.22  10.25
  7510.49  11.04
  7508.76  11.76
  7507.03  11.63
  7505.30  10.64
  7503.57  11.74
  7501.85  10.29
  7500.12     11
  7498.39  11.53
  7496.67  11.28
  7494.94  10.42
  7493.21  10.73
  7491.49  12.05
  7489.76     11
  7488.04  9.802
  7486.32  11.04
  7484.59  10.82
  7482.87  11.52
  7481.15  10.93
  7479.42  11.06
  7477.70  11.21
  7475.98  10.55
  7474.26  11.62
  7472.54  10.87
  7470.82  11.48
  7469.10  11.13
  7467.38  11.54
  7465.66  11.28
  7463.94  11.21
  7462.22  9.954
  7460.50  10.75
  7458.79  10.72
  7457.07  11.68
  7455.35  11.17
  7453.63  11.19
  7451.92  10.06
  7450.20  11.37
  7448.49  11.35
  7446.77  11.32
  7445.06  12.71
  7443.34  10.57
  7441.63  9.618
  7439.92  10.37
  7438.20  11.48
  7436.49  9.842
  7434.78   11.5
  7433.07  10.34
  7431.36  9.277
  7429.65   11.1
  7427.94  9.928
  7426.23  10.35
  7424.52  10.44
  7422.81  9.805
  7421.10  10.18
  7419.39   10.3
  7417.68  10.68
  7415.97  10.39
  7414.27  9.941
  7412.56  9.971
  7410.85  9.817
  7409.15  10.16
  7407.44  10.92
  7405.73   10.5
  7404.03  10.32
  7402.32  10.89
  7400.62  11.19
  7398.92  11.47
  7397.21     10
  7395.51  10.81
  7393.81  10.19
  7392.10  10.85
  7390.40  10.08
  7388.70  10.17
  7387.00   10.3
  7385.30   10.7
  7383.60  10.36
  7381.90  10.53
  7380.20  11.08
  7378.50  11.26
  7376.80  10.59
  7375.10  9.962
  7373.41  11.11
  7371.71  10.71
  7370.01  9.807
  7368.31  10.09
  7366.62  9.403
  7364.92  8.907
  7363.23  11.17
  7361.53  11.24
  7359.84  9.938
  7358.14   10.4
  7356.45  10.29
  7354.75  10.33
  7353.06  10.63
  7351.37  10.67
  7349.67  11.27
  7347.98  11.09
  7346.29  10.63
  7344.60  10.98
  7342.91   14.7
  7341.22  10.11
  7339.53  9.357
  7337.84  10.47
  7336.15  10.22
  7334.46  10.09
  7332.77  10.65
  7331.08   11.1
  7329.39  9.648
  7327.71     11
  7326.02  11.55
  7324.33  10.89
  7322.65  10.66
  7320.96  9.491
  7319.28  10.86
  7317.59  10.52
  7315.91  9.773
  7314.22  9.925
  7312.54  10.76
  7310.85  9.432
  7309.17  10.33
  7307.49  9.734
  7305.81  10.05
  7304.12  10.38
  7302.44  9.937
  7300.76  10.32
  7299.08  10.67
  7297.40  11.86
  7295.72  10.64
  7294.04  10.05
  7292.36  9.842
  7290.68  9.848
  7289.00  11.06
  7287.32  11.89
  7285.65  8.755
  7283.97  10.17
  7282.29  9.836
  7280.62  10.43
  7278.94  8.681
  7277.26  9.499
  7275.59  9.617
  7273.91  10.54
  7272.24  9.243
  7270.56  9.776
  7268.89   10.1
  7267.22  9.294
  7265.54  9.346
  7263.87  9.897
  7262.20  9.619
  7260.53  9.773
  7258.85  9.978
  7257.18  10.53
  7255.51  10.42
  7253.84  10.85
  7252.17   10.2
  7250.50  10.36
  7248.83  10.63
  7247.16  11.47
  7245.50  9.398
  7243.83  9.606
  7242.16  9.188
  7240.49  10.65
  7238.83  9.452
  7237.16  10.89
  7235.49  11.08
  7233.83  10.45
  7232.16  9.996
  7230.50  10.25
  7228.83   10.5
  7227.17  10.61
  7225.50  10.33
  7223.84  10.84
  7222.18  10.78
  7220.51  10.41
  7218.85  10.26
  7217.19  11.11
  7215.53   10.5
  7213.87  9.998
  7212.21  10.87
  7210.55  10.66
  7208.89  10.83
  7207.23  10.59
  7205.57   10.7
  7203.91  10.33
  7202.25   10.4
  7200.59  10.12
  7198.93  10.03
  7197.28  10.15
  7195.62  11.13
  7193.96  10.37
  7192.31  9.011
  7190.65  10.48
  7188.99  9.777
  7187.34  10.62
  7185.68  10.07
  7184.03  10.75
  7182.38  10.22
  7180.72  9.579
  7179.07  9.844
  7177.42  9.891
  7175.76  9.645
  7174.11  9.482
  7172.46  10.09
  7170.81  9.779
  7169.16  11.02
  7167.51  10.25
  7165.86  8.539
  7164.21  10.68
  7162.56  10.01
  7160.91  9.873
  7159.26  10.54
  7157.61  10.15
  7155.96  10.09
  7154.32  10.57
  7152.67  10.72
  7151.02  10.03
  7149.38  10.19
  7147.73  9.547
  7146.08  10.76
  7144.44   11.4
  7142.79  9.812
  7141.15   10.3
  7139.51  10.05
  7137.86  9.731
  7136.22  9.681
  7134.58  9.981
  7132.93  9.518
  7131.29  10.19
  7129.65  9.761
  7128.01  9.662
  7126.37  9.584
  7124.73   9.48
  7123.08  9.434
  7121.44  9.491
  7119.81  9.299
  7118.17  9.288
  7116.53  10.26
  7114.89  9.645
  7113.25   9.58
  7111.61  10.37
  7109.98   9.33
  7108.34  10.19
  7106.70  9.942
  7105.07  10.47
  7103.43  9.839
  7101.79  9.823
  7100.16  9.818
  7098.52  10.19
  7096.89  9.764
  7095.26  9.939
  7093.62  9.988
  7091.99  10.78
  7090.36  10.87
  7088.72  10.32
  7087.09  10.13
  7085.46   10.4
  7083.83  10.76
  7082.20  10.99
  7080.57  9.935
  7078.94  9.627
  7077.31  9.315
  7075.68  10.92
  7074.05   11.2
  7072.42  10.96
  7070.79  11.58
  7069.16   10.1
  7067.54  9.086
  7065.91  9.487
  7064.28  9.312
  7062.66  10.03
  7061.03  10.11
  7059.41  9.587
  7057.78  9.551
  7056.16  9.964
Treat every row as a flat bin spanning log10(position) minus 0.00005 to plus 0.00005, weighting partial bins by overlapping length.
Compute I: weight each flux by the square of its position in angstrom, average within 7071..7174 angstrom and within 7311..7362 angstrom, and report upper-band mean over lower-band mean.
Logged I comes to 1.12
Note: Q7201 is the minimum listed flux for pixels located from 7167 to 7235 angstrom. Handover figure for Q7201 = 9.011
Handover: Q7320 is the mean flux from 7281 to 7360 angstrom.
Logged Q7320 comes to 10.5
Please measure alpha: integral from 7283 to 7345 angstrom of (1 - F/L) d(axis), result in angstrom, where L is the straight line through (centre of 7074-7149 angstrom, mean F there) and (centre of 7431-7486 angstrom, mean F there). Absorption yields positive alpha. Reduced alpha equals 0.58 angstrom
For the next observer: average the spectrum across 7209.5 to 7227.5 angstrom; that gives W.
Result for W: 10.6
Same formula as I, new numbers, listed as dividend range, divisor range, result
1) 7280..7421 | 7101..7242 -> 1.08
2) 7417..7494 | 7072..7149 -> 1.19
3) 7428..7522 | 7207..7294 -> 1.14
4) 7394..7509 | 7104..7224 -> 1.16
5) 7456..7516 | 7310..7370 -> 1.09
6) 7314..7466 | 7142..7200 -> 1.11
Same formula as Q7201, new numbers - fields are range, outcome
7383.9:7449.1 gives 9.277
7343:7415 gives 8.907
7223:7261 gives 9.188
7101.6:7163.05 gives 9.288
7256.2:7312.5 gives 8.681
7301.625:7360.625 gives 9.357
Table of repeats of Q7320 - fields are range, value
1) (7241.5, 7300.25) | 10.1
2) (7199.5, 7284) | 10.2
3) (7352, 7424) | 10.4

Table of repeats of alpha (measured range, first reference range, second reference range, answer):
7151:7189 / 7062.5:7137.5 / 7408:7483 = 0.2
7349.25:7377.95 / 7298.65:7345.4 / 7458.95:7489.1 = 0.7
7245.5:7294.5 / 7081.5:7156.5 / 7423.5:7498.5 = 1.8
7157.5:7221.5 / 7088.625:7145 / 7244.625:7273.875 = -1.5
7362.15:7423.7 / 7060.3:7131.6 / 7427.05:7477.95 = 2.0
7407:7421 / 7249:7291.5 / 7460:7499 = 0.6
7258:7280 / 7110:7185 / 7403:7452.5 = 1.2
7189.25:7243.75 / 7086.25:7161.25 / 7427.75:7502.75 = -0.7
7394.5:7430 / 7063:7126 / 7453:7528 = 1.1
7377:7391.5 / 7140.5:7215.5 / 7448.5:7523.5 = 0.2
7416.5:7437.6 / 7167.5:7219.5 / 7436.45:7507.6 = 1.1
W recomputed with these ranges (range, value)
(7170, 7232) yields 10.3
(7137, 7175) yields 10.2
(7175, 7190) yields 10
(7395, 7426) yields 10.4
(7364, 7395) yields 10.3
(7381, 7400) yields 10.5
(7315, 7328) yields 10.6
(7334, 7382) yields 10.6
